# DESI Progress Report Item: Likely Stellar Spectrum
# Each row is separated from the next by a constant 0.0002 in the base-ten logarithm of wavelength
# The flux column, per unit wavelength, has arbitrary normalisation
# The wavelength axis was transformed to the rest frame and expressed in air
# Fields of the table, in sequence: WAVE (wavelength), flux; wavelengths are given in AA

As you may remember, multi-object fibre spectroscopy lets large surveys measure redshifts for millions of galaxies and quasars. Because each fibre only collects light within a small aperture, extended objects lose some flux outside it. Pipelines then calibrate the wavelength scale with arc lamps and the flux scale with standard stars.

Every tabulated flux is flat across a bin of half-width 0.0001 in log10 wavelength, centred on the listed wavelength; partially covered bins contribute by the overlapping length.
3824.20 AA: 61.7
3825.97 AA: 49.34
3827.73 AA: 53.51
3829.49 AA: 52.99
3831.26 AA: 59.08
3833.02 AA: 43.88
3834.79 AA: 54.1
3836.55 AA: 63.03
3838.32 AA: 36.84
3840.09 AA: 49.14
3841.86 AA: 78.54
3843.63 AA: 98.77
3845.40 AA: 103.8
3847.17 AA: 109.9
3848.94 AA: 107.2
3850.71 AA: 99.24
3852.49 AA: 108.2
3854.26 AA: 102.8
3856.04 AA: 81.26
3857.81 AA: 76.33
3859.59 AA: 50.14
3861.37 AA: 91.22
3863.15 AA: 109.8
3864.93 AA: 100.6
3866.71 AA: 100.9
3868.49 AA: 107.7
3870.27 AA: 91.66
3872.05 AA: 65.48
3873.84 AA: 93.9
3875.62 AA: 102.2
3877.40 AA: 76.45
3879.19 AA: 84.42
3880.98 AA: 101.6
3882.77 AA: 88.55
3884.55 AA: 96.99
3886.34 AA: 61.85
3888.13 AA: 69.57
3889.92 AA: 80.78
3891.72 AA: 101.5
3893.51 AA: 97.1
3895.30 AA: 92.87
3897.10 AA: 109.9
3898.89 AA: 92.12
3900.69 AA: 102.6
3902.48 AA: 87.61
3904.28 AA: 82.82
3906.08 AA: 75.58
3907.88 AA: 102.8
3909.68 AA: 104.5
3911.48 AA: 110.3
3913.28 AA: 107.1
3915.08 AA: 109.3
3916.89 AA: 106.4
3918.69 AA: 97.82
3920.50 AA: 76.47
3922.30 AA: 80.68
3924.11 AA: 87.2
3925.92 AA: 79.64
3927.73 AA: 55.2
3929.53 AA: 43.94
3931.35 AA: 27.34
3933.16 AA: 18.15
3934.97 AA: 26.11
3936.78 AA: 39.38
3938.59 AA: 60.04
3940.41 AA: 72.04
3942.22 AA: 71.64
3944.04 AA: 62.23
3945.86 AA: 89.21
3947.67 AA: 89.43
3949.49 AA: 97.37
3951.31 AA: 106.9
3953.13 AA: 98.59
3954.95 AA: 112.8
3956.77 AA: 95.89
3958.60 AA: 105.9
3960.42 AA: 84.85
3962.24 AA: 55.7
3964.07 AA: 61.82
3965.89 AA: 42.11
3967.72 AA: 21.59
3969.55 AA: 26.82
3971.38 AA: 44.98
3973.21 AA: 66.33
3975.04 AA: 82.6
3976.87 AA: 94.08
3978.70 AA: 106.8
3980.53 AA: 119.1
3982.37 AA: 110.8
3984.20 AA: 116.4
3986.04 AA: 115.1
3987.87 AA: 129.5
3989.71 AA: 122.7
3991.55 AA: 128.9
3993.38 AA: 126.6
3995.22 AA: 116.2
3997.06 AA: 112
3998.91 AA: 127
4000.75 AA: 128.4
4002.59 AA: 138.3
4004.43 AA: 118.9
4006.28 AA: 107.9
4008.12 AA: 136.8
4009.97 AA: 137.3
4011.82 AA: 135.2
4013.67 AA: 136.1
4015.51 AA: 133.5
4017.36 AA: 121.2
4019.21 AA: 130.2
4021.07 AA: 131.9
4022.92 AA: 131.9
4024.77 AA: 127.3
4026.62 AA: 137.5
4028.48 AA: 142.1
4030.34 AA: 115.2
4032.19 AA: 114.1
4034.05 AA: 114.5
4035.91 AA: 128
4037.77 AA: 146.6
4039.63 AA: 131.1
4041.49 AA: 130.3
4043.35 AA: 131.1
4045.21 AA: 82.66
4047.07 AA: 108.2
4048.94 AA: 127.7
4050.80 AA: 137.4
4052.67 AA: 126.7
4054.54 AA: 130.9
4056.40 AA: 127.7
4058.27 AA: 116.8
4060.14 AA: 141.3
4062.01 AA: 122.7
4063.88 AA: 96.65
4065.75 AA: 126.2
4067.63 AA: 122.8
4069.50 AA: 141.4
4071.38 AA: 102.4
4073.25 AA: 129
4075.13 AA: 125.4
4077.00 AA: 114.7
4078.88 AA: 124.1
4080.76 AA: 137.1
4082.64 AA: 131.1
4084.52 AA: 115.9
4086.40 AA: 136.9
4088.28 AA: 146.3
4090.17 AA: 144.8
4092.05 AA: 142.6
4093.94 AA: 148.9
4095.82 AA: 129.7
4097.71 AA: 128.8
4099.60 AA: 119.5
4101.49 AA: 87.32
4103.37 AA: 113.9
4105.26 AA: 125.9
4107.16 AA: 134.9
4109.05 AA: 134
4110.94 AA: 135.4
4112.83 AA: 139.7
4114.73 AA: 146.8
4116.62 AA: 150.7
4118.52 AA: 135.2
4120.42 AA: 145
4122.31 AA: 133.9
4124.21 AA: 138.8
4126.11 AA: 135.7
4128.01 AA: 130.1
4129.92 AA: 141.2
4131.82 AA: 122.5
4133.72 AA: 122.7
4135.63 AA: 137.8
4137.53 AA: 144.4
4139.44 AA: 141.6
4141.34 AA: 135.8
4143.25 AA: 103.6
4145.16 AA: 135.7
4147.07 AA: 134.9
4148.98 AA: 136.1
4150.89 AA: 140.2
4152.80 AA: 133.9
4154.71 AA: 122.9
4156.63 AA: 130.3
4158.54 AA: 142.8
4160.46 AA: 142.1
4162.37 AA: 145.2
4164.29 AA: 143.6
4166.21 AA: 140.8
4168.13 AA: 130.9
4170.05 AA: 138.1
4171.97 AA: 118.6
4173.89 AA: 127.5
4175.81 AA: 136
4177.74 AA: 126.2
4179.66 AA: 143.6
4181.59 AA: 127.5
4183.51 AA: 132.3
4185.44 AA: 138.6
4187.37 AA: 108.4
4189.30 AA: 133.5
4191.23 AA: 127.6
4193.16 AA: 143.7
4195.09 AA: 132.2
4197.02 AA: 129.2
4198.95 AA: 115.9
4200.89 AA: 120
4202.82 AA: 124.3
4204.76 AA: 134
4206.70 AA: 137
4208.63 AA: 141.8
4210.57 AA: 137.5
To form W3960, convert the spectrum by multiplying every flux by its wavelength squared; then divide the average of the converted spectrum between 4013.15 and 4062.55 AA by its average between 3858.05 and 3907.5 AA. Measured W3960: 1.5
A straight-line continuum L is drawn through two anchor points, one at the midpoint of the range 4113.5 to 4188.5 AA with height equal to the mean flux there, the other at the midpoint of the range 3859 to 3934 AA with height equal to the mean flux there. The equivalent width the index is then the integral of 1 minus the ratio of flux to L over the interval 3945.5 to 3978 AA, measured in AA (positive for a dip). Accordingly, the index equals 7.2 AA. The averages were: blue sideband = 86.4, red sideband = 134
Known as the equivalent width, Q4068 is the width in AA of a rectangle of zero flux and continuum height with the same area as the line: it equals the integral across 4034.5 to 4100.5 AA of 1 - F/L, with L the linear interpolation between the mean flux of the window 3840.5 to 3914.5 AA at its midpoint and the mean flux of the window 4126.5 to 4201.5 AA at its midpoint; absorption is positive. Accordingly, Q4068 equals -4.55 AA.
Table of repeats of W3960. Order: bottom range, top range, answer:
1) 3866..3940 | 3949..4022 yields 1.33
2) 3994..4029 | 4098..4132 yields 1.08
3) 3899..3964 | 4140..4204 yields 1.84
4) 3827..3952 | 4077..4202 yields 1.84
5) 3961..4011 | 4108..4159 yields 1.45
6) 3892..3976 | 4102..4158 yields 1.90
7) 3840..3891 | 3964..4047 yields 1.35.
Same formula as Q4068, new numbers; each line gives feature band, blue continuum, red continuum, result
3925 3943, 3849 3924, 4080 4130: 9.3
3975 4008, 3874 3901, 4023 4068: -1.5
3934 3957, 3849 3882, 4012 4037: 6.8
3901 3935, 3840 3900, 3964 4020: 6.2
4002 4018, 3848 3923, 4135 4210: -2.8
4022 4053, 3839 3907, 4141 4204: -3.5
